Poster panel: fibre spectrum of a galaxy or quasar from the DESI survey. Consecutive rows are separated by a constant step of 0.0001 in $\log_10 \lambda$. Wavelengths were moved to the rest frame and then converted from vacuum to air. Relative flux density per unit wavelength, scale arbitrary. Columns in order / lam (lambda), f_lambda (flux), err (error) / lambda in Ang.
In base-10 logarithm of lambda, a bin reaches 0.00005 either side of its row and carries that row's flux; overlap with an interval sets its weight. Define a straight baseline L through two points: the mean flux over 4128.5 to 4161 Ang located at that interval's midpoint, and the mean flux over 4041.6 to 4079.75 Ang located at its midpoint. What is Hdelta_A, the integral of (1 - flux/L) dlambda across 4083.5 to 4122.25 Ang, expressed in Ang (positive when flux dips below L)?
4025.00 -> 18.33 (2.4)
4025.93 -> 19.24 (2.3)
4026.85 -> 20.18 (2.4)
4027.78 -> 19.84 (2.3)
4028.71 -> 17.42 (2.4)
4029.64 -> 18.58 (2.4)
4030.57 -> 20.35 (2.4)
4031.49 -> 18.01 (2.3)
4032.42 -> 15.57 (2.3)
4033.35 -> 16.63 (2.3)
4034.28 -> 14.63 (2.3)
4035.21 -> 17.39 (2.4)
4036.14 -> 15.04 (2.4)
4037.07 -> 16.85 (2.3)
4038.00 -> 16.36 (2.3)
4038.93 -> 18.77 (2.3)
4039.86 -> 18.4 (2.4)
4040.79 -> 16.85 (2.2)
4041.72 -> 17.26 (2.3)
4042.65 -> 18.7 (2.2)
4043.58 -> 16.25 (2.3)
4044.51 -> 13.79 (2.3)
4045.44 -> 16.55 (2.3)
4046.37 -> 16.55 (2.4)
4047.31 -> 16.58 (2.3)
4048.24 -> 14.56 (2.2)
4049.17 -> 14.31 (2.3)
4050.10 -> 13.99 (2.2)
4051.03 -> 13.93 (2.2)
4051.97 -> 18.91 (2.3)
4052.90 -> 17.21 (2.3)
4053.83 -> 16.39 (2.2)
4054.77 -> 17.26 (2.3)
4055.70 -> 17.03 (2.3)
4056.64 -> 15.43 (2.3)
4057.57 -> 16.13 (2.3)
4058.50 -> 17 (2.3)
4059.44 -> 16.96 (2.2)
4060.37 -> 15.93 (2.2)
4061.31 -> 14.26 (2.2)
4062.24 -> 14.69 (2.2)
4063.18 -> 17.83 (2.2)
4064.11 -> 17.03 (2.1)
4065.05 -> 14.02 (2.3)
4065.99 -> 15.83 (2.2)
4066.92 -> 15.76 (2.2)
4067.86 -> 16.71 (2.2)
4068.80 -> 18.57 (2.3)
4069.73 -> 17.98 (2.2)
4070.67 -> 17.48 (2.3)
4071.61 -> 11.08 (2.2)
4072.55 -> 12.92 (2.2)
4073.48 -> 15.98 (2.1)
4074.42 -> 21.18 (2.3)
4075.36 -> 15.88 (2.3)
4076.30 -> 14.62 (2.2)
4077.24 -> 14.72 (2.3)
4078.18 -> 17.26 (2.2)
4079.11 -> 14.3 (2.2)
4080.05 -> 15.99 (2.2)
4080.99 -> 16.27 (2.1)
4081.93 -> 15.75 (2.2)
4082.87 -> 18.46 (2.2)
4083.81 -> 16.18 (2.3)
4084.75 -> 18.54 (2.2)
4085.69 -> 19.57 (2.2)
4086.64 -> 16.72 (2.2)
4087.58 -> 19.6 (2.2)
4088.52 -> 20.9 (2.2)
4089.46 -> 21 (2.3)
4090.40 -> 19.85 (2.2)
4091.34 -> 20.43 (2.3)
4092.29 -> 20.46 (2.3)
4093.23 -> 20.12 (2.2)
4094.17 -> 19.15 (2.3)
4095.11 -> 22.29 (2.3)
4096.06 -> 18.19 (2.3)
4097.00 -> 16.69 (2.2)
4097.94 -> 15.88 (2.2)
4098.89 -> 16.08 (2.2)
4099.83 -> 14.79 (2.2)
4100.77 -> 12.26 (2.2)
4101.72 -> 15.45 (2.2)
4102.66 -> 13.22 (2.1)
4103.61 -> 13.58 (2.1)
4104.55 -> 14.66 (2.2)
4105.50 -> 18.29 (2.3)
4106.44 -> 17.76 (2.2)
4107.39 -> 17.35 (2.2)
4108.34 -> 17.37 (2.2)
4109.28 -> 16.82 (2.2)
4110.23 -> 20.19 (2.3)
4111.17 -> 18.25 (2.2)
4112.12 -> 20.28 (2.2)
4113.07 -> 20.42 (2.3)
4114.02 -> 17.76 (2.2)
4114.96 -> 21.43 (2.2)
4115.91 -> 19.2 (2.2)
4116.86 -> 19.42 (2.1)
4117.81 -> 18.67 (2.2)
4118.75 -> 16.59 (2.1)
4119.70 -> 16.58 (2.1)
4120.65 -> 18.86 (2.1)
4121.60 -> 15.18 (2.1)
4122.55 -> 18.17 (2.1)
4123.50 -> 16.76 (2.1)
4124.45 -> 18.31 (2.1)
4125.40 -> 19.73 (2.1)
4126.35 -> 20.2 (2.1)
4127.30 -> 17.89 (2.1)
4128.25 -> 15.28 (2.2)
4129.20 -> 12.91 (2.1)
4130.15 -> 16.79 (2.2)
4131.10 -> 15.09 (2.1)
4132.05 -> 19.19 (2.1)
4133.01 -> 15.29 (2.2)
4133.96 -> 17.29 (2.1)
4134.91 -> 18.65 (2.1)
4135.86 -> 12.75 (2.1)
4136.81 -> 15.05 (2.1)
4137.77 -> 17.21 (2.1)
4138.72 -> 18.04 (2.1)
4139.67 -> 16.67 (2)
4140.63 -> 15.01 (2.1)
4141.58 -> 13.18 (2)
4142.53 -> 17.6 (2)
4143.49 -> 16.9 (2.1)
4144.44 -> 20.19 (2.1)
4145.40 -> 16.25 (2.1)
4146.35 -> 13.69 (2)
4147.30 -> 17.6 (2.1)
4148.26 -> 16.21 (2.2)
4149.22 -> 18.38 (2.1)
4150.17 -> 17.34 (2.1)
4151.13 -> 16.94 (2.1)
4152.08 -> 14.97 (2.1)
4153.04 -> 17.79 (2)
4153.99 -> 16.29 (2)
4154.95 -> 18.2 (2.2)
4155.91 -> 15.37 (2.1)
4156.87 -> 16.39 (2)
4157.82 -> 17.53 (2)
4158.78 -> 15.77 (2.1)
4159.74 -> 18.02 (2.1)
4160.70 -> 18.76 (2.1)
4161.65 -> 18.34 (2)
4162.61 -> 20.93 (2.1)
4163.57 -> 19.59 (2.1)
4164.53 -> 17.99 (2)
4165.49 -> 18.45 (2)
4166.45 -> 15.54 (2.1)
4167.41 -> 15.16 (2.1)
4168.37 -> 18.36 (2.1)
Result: -3.9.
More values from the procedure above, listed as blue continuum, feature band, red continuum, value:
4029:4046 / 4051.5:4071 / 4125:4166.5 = 0.5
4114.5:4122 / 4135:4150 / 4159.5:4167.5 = 1.5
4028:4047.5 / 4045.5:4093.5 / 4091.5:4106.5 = 0.4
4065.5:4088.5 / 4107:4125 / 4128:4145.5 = -2.1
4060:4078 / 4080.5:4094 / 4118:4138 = -2.2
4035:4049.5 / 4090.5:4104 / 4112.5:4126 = 0.5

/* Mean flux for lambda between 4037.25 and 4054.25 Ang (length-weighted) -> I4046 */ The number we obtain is 16.4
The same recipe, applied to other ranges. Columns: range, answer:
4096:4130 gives 17.2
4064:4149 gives 17.1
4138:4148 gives 16.5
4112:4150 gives 17.2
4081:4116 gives 17.9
